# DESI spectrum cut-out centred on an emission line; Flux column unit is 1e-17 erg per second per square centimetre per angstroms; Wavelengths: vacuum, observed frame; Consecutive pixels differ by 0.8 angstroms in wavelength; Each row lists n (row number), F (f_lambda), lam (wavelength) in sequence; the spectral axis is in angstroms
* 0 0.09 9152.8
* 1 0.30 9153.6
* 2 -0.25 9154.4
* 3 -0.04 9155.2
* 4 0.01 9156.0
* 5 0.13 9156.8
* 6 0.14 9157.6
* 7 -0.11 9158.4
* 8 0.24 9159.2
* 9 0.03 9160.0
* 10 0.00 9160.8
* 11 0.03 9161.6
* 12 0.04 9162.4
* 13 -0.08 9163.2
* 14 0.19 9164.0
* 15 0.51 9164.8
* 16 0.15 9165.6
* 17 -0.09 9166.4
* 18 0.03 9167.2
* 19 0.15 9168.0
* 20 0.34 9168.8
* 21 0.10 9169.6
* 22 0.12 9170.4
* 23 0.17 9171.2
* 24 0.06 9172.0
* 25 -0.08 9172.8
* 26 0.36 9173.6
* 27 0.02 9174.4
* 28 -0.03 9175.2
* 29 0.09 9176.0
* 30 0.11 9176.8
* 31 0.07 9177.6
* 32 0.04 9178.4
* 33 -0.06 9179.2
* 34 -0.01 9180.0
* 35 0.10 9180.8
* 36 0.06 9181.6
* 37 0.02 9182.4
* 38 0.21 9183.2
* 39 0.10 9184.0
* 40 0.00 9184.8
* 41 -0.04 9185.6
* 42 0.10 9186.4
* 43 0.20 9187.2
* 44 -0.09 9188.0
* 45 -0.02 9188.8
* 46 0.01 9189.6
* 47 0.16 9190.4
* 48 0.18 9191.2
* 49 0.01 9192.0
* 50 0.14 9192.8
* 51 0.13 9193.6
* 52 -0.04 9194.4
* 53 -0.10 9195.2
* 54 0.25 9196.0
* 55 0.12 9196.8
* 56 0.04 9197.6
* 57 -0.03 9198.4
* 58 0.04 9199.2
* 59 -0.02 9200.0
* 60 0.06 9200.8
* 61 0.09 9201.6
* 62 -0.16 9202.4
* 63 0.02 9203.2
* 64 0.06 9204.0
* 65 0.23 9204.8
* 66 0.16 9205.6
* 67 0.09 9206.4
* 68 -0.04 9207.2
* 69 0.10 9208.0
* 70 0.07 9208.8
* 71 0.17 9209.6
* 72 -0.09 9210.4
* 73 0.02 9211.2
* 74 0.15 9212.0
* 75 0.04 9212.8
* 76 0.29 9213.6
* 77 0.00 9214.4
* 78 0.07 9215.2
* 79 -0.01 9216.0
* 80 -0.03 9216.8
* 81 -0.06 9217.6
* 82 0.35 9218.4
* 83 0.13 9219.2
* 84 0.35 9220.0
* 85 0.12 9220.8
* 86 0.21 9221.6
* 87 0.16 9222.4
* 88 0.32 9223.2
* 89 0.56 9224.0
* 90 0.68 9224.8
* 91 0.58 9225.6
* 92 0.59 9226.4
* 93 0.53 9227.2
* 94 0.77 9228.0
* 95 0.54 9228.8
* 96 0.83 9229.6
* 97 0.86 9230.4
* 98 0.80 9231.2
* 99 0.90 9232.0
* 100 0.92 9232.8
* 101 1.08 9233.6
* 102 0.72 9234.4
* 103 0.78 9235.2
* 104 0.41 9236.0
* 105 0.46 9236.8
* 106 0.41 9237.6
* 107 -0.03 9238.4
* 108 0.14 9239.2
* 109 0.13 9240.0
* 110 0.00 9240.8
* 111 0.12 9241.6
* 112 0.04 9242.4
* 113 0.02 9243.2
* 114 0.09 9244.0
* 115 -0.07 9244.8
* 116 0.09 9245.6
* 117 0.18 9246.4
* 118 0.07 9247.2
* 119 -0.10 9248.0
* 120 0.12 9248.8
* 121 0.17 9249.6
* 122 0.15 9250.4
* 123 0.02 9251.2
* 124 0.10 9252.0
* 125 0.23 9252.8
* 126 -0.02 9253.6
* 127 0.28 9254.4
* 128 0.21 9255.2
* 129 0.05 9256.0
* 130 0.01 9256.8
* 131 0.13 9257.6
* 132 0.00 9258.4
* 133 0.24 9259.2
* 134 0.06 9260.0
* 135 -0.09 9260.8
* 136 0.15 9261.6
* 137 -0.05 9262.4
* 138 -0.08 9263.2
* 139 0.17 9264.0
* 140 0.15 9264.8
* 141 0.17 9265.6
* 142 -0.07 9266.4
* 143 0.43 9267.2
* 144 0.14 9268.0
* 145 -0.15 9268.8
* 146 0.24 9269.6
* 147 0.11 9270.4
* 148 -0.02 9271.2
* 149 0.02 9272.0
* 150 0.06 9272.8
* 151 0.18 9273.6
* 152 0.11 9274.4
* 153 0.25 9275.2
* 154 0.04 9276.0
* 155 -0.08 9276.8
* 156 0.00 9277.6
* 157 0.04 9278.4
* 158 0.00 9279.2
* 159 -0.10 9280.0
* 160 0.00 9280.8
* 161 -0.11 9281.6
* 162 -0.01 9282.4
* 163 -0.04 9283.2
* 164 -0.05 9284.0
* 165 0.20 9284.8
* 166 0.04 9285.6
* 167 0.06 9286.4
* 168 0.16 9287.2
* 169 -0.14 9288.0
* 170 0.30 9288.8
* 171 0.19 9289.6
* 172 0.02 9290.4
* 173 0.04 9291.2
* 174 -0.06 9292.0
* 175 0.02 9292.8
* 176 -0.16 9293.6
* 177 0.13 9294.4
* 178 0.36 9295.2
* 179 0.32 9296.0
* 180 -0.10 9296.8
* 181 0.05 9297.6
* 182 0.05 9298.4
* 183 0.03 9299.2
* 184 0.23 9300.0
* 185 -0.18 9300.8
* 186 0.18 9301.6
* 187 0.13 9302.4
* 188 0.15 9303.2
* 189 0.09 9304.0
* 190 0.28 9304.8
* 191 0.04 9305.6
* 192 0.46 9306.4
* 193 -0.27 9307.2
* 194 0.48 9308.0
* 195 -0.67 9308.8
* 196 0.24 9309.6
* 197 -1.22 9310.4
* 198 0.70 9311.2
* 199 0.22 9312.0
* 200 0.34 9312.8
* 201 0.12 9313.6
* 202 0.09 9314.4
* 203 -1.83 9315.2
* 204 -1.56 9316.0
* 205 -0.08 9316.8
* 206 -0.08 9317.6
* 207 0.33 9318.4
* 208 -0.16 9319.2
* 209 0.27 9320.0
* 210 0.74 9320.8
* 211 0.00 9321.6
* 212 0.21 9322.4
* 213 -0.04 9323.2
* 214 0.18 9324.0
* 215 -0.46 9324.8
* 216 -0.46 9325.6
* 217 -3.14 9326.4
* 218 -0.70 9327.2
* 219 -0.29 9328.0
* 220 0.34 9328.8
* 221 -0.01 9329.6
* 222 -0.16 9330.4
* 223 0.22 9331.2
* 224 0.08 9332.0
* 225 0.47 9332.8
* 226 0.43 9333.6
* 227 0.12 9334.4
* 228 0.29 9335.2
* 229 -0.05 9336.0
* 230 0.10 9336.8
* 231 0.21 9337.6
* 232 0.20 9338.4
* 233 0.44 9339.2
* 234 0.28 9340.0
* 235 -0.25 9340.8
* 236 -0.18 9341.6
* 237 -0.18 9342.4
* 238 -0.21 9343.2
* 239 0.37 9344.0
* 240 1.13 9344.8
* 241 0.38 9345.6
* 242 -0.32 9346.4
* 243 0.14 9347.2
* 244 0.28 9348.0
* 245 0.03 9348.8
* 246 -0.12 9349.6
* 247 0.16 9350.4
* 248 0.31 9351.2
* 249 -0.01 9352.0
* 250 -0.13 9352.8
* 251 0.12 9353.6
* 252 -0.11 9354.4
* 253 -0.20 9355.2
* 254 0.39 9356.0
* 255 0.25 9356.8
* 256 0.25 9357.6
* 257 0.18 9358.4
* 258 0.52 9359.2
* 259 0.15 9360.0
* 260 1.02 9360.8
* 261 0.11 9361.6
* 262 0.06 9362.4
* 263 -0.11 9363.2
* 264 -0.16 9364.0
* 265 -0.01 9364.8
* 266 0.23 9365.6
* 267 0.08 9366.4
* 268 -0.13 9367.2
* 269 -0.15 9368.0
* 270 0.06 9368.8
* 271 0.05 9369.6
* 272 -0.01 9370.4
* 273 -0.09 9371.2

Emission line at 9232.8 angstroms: [O II]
